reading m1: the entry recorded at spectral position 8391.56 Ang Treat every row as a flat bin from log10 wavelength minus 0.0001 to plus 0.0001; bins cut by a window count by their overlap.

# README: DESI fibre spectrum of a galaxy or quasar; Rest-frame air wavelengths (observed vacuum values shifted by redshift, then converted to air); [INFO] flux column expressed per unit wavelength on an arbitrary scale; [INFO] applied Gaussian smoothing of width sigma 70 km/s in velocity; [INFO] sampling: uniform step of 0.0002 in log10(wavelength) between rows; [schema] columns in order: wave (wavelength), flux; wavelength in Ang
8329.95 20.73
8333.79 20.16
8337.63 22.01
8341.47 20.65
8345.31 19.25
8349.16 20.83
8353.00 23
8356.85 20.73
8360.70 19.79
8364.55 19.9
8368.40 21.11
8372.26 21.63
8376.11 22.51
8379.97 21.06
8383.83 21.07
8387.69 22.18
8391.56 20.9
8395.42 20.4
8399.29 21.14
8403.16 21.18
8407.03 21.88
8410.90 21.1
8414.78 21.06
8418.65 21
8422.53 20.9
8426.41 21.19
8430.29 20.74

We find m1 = 20.9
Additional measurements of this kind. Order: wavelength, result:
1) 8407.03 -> 21.88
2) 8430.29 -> 20.74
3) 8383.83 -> 21.07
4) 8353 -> 23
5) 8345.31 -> 19.25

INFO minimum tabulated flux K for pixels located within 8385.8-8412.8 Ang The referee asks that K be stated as 20.4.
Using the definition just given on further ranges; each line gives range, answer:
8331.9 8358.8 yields 19.25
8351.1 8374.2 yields 19.79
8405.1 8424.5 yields 20.9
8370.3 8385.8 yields 21.06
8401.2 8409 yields 21.18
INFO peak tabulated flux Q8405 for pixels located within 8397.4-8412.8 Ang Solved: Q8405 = 21.88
